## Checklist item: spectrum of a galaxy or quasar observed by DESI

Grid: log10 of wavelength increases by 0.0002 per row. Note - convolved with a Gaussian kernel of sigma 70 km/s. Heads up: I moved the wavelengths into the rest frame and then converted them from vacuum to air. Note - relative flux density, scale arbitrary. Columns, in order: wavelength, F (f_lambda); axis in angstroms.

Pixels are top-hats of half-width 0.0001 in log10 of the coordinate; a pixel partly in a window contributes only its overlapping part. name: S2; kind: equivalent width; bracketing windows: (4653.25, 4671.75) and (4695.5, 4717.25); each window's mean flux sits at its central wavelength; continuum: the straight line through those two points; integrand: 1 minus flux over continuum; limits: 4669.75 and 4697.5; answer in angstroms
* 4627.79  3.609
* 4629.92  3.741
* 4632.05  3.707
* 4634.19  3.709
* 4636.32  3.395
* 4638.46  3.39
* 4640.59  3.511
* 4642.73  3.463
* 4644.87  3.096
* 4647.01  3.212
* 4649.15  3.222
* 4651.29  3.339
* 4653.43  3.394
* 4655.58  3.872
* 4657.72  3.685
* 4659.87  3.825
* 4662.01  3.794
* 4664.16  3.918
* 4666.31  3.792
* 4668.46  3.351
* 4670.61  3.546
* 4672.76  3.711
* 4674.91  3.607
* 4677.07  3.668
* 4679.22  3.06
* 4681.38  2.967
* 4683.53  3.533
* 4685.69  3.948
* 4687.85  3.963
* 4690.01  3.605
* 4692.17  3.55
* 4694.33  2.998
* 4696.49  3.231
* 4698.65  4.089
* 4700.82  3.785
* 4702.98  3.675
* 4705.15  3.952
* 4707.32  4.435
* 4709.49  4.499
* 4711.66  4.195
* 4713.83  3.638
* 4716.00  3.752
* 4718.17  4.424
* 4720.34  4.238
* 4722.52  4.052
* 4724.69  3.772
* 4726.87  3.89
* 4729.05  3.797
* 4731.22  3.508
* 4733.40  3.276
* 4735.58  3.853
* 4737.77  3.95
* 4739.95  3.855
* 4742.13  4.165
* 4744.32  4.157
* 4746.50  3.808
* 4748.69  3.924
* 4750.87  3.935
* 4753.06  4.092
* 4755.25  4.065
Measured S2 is 2.32 angstroms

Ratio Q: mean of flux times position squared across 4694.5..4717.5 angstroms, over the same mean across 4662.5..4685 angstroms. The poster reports 1.1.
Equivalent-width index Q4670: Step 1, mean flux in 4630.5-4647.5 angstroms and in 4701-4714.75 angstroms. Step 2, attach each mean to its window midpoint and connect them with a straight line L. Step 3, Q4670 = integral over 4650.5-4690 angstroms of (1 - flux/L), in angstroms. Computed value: 1.2 angstroms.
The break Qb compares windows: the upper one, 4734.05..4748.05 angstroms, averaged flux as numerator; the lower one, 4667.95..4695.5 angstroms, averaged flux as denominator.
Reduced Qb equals 1.12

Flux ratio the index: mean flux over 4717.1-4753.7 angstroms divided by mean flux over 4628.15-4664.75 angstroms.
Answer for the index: 1.1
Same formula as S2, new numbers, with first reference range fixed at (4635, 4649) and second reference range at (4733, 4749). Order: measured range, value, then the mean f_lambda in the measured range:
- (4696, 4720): -1.8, 4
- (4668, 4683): 0.5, 3.42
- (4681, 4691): -0.2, 3.65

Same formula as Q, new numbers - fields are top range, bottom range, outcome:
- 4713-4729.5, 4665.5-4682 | 1.16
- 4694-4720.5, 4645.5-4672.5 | 1.12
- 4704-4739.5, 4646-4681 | 1.14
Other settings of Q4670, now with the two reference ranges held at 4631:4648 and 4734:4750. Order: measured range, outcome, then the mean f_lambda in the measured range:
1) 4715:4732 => -0.4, 3.94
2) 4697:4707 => -0.4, 3.88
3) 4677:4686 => 0.7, 3.37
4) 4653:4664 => -0.7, 3.75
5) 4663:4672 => -0.2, 3.65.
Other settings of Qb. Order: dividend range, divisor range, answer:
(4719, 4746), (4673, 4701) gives 1.10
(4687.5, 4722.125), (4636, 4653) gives 1.17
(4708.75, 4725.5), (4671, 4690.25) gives 1.14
